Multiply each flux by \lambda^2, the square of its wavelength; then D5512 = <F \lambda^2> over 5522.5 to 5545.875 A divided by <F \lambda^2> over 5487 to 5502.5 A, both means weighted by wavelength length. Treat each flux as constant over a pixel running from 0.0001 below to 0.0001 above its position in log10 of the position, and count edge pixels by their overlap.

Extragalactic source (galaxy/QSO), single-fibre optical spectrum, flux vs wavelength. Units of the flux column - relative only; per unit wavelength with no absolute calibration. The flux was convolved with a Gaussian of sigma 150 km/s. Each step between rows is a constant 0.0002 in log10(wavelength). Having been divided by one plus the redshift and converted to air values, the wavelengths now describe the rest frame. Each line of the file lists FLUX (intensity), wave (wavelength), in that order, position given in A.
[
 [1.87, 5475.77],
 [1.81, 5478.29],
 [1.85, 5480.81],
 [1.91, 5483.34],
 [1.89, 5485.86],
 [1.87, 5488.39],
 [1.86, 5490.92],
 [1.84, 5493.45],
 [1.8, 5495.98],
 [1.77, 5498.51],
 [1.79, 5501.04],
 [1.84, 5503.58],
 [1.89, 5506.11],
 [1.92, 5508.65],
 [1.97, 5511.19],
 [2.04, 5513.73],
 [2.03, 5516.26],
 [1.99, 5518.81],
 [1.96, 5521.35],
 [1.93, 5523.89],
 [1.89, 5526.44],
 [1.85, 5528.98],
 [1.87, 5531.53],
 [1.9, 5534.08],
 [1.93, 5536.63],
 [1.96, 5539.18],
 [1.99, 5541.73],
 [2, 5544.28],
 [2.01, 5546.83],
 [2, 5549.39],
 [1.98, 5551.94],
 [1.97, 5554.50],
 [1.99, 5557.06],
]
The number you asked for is 1.07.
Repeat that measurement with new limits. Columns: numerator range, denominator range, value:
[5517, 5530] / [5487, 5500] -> 1.07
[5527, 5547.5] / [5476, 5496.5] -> 1.06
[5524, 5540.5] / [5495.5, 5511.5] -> 1.04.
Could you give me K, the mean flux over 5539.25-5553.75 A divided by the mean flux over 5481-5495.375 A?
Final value 1.07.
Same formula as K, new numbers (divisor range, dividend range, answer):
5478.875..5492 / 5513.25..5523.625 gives 1.07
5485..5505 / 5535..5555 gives 1.08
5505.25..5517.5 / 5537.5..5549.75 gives 1.01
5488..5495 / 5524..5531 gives 1.01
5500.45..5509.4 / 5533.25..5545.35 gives 1.05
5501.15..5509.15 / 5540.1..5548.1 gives 1.07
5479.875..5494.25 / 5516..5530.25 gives 1.03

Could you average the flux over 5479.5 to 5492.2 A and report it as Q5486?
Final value 1.88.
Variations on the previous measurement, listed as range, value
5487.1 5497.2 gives 1.84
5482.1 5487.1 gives 1.9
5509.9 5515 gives 2.01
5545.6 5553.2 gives 2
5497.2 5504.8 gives 1.8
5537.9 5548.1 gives 1.99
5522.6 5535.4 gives 1.89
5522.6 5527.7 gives 1.91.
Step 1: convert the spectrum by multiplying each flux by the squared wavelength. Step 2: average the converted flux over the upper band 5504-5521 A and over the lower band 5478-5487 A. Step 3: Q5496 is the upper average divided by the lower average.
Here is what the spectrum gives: 1.06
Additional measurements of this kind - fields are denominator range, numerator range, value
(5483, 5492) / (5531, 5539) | 1.03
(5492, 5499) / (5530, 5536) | 1.06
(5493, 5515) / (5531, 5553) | 1.06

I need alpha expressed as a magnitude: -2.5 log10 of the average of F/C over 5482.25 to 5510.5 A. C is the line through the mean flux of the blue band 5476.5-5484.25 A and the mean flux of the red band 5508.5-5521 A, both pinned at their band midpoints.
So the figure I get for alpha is 0.04 mag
